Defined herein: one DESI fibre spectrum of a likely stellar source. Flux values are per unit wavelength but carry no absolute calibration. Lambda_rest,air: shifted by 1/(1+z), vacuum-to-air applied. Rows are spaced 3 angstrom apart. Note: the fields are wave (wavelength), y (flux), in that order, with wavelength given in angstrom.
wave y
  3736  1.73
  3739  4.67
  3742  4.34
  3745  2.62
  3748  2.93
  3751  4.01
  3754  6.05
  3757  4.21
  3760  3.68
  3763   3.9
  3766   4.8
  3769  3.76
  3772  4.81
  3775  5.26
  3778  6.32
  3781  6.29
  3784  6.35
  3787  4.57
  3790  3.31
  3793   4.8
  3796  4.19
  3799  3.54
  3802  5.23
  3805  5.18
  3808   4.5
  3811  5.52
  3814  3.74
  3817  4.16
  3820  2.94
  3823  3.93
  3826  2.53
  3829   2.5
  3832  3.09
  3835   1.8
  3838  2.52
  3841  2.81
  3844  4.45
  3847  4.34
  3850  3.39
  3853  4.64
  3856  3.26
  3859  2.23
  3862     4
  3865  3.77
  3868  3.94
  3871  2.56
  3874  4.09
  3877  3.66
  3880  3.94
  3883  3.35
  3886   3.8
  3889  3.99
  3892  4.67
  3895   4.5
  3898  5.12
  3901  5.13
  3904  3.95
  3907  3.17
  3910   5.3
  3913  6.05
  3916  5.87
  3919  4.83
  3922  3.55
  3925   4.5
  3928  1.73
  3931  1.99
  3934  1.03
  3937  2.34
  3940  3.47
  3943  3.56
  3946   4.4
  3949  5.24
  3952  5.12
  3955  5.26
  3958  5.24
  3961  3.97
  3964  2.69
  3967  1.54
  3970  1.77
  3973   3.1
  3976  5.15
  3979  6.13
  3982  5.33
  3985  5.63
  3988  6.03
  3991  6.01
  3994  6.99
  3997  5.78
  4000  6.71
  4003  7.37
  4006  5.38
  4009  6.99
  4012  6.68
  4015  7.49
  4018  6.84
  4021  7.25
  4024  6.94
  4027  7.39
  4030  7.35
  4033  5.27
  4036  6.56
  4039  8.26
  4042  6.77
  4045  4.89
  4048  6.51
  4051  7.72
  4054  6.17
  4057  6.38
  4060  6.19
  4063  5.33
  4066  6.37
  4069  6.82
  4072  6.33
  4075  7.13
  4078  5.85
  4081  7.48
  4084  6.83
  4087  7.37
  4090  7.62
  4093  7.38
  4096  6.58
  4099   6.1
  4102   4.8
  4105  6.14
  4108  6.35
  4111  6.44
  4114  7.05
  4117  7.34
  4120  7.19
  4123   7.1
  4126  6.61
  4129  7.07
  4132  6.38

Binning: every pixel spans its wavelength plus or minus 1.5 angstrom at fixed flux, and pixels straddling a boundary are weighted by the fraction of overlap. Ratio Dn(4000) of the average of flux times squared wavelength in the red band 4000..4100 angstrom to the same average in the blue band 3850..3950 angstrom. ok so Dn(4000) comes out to 1.9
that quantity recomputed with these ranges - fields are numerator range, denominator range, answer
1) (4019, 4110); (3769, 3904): 1.83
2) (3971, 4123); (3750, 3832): 1.67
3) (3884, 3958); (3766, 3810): 0.91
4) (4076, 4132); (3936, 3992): 1.67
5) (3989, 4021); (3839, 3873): 2.01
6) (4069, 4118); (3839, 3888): 2.06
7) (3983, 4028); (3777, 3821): 1.56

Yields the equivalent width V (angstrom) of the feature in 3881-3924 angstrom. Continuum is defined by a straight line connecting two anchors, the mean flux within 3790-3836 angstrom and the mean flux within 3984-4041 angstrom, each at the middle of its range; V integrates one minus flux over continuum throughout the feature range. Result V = 5.17 angstrom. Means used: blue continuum 3.85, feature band 4.51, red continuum 6.69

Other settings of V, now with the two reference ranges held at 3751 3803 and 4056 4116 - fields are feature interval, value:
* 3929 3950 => 9.7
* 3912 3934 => 6.9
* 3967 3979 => 4.9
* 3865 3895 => 8.6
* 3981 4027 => -3.6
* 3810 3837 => 9.2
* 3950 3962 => 1.7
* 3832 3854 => 7.6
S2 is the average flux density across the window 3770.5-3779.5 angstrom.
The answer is 5.46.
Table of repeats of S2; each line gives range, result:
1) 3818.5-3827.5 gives 3.13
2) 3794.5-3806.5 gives 4.54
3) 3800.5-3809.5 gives 4.97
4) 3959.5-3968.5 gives 2.73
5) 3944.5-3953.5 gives 4.92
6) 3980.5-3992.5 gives 5.75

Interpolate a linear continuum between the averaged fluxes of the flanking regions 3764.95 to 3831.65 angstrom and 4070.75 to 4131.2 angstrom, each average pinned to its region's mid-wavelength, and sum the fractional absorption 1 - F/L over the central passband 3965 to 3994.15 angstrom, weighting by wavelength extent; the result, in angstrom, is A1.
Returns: 6.03 angstrom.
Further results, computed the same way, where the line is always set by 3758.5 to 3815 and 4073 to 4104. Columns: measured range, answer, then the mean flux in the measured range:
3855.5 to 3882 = 8.9 angstrom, 3.5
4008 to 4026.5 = -2.4 angstrom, 7.05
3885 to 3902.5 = 2.8 angstrom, 4.56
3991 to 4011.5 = -1.3 angstrom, 6.51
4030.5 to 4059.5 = -0.5 angstrom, 6.52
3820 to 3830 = 4.0 angstrom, 3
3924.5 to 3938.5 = 8.7 angstrom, 2.16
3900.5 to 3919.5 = 2.2 angstrom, 4.89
